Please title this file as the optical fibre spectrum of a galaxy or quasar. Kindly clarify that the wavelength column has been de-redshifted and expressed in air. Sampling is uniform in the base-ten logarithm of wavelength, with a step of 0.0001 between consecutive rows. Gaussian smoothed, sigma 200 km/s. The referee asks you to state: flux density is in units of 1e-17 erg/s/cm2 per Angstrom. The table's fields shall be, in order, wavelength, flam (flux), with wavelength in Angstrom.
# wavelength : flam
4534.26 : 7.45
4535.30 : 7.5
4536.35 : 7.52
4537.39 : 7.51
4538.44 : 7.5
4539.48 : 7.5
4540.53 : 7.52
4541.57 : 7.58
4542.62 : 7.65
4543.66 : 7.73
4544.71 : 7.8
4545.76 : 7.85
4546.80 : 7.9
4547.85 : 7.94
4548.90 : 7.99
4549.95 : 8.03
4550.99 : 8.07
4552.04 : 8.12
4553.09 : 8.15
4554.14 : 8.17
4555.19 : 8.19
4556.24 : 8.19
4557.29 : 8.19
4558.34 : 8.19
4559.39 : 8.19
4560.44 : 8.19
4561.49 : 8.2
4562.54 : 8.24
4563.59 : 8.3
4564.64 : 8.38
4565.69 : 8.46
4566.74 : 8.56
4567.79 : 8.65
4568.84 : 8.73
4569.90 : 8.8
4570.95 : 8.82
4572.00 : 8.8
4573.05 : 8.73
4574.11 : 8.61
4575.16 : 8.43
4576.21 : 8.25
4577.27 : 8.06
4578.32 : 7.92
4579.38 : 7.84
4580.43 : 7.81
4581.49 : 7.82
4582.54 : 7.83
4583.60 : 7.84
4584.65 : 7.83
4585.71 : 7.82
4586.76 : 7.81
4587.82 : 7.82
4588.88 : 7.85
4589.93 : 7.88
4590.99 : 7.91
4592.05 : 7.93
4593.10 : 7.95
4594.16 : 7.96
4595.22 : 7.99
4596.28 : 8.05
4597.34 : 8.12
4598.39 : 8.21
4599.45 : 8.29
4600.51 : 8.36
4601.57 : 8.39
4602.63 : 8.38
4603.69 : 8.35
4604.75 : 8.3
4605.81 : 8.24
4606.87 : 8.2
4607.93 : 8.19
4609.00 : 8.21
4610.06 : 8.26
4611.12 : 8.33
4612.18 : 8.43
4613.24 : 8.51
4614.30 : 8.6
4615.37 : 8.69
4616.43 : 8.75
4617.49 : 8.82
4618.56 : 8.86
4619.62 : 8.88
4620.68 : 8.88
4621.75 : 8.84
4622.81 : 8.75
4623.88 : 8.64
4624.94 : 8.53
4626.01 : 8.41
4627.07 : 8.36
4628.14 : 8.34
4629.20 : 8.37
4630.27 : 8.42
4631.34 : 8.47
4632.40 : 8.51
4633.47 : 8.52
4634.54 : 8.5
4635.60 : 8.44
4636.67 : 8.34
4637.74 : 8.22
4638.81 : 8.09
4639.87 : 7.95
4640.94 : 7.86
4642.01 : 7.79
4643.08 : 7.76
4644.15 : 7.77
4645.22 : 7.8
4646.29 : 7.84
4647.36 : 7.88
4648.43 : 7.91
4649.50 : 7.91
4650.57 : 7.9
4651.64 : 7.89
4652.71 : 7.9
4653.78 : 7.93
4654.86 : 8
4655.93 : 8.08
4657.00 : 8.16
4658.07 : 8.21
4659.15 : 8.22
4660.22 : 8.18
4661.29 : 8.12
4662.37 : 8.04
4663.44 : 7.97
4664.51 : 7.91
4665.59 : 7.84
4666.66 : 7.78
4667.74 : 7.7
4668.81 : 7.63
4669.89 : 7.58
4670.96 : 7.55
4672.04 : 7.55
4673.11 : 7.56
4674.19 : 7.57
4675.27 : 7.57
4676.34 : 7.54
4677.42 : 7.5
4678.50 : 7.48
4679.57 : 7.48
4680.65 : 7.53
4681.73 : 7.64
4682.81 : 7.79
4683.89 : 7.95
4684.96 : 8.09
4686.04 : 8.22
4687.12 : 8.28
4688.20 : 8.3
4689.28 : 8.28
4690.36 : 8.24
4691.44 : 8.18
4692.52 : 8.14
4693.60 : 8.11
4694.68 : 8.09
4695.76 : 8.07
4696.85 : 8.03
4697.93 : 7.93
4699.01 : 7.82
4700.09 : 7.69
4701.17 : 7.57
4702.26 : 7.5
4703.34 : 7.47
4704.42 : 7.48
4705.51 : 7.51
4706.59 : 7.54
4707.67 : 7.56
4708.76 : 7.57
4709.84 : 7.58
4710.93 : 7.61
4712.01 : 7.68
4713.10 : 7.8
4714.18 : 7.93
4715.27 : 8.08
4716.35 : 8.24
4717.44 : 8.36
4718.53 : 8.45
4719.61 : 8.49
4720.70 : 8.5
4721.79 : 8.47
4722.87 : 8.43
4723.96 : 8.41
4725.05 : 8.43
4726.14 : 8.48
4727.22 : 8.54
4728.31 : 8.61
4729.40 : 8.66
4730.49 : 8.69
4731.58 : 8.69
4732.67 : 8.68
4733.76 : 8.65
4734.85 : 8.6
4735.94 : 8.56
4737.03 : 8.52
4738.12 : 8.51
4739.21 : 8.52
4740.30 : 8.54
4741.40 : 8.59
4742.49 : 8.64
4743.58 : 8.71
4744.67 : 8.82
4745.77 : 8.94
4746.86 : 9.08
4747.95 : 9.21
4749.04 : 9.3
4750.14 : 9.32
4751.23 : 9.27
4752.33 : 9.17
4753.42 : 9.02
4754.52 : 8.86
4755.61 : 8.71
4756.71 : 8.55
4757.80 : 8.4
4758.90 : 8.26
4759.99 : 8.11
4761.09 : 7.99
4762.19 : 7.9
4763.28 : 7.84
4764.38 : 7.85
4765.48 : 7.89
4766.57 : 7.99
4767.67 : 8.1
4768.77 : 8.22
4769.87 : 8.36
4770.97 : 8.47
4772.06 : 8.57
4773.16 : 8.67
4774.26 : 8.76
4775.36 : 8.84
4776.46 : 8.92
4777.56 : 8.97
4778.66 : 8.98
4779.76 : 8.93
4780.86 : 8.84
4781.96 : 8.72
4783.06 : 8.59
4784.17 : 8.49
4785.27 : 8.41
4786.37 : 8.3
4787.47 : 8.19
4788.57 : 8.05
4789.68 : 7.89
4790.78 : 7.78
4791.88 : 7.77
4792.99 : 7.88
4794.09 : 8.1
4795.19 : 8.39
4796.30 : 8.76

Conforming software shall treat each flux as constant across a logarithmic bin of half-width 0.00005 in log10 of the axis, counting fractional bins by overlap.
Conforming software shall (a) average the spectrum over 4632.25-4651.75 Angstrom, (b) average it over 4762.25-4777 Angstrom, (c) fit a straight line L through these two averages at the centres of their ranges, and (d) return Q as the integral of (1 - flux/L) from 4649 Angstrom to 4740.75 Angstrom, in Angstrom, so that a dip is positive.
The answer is 1.6 Angstrom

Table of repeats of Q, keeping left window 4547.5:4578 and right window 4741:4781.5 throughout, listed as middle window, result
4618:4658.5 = 1.0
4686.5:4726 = 2.5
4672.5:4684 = 1.2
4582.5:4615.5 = 1.0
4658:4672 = 1.0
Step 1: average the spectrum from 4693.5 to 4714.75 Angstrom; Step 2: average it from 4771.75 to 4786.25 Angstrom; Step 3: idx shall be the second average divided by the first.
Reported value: 1.13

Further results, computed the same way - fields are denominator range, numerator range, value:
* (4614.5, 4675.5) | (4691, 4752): 1.02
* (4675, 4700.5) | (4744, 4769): 1.08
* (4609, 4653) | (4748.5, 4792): 1.02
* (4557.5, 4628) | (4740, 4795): 1.02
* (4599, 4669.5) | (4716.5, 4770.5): 1.04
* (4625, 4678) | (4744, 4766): 1.08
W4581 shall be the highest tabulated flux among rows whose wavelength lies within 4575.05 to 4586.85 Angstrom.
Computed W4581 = 8.43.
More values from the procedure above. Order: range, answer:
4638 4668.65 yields 8.22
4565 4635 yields 8.88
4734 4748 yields 9.21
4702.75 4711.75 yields 7.61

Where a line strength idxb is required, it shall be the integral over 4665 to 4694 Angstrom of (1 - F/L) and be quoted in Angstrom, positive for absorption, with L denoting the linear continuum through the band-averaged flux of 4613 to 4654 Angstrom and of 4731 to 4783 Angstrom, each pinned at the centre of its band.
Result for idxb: 2.1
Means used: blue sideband 8.3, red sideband 8.62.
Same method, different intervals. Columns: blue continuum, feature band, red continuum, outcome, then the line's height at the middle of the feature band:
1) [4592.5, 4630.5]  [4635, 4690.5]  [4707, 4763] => 3.58 Angstrom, 8.44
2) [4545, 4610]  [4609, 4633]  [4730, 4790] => -0.87 Angstrom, 8.27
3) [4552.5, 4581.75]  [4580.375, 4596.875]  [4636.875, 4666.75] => 0.69 Angstrom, 8.23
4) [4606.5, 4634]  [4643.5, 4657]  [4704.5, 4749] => 0.92 Angstrom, 8.49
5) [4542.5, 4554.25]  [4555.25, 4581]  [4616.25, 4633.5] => -0.73 Angstrom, 8.12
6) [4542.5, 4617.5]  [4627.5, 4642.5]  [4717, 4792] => 0.05 Angstrom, 8.3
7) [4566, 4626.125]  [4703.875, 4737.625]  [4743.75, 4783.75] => 1.27 Angstrom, 8.54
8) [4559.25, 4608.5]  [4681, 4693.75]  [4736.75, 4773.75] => 0.49 Angstrom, 8.41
